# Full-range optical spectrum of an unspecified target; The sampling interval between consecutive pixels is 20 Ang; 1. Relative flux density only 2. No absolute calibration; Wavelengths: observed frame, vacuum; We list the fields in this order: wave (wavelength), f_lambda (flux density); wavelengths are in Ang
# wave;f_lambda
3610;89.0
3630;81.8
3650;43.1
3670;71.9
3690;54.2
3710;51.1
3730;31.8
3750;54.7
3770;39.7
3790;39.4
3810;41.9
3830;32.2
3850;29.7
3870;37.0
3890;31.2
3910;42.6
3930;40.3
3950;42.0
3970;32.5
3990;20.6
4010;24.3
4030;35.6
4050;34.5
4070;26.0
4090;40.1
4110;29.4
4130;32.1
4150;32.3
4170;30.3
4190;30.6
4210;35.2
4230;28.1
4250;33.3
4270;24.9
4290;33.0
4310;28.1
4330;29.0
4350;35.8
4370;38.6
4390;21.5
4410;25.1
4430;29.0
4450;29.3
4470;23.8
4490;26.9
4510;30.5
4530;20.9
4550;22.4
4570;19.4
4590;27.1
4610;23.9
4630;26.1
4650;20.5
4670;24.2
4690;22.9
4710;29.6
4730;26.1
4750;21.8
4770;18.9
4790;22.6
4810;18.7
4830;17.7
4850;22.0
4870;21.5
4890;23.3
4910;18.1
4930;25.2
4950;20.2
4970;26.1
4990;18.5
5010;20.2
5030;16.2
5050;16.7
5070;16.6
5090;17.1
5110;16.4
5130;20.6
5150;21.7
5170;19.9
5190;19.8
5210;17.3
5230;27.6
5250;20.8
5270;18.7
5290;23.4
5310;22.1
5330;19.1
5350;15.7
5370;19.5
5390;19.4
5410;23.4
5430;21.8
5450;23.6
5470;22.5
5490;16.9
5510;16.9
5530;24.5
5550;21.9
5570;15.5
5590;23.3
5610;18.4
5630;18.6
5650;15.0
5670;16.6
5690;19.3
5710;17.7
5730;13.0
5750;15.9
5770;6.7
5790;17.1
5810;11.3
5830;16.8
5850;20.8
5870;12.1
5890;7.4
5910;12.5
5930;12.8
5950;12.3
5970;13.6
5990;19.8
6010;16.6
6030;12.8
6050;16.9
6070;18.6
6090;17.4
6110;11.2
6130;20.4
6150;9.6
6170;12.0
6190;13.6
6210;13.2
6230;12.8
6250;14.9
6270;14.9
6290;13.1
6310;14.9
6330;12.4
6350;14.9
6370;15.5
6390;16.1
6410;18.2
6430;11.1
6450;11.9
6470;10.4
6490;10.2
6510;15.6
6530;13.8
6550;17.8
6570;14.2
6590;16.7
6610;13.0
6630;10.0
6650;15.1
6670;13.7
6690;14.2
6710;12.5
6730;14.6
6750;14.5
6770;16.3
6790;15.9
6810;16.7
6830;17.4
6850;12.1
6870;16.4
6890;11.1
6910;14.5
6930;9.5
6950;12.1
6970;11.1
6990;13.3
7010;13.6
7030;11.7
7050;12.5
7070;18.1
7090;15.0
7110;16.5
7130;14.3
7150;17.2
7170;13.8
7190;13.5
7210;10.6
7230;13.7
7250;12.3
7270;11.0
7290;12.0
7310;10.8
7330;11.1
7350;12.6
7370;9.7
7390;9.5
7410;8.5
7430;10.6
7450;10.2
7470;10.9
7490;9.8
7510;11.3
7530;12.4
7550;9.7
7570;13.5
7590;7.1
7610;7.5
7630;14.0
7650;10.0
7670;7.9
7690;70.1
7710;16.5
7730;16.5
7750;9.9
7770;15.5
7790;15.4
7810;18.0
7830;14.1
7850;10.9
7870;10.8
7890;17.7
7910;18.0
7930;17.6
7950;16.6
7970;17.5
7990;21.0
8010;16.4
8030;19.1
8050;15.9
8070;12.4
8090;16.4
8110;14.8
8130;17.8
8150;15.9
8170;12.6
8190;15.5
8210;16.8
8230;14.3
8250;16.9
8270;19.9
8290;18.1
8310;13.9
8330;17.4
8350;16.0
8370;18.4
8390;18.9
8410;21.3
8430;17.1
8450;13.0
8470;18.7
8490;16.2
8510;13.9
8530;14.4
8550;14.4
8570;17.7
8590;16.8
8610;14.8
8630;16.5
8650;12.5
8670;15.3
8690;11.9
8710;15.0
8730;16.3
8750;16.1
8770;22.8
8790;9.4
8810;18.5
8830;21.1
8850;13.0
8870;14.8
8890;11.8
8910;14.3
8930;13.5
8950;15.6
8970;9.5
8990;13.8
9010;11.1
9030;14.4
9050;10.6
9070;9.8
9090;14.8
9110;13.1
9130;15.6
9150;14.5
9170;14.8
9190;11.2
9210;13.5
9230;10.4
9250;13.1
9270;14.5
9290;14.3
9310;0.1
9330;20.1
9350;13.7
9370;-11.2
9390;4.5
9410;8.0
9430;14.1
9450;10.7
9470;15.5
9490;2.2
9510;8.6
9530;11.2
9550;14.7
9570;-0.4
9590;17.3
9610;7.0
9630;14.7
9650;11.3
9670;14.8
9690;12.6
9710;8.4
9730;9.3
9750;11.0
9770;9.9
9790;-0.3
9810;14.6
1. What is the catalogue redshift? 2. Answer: 1.064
